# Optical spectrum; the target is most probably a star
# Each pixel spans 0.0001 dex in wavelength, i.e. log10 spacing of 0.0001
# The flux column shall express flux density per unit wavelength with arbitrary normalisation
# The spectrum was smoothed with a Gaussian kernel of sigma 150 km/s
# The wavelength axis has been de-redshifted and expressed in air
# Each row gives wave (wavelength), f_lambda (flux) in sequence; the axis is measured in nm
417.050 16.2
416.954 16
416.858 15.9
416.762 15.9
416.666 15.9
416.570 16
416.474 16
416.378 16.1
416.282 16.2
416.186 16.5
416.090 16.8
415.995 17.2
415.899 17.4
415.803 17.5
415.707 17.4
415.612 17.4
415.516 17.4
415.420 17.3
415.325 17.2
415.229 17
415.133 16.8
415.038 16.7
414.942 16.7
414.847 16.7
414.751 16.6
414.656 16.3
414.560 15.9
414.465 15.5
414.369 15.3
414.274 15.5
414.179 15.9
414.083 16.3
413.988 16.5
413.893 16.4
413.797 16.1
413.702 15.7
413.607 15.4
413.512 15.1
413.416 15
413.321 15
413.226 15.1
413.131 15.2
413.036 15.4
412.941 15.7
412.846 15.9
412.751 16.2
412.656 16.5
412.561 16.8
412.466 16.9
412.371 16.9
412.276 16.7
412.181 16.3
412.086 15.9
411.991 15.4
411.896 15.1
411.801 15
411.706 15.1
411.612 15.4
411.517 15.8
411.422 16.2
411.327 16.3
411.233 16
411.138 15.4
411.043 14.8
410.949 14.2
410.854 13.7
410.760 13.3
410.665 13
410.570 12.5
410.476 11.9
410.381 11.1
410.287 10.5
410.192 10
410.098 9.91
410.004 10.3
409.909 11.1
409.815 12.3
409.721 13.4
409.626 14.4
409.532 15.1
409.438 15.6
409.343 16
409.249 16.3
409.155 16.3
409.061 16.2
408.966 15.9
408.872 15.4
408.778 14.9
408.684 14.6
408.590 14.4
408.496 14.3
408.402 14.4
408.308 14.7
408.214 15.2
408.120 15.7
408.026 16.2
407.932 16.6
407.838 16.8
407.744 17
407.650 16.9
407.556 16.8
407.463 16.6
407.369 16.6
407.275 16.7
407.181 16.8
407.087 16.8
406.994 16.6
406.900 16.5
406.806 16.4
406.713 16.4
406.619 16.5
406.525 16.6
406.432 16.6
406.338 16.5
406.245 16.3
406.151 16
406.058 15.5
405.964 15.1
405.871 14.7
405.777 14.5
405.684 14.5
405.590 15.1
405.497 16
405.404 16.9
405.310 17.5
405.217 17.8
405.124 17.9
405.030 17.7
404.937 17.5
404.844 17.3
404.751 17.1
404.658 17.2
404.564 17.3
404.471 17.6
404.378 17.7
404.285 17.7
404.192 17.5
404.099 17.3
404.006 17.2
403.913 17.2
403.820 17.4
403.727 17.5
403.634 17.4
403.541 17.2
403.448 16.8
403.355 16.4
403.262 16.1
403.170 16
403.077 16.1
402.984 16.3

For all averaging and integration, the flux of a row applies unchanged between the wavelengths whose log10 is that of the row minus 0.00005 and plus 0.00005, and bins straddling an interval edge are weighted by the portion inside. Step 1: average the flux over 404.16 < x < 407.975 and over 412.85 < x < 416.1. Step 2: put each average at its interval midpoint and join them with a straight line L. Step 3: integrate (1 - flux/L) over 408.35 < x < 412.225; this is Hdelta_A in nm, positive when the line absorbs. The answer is 0.52 nm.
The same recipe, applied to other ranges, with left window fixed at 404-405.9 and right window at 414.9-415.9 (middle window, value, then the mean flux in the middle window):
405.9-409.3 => 0.18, 16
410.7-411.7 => 0.11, 15.1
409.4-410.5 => 0.32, 12.1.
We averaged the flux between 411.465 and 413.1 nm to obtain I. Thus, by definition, 15.9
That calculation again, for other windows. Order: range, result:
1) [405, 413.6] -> 15.3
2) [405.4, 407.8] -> 16.2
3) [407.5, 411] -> 14.2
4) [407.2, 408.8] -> 15.8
